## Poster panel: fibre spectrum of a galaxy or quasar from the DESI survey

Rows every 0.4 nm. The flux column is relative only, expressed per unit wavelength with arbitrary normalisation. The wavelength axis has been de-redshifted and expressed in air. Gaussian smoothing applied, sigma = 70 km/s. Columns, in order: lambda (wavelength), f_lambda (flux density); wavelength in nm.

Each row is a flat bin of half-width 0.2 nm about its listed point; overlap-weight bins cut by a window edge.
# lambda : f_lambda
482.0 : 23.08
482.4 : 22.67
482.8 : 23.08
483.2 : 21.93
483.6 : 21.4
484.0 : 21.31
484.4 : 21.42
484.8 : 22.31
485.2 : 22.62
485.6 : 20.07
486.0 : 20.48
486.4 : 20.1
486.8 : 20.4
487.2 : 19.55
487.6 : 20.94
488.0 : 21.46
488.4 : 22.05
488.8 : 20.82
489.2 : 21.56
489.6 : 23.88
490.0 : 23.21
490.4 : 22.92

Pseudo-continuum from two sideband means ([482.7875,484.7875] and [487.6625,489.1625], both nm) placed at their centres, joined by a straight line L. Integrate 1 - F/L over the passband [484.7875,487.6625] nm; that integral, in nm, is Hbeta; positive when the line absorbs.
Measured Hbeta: 0.12 nm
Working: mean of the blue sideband 21.8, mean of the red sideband 21.4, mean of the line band 20.7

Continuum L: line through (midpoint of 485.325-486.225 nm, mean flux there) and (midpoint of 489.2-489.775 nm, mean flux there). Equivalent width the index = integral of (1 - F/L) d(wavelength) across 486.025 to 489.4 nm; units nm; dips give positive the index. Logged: 0.15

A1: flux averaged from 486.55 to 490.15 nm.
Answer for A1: 21.5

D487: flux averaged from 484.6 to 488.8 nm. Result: 21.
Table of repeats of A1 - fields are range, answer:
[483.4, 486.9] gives 21.1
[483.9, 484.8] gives 21.6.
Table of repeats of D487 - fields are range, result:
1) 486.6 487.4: 20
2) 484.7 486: 21.4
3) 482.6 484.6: 21.8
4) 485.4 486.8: 20.2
